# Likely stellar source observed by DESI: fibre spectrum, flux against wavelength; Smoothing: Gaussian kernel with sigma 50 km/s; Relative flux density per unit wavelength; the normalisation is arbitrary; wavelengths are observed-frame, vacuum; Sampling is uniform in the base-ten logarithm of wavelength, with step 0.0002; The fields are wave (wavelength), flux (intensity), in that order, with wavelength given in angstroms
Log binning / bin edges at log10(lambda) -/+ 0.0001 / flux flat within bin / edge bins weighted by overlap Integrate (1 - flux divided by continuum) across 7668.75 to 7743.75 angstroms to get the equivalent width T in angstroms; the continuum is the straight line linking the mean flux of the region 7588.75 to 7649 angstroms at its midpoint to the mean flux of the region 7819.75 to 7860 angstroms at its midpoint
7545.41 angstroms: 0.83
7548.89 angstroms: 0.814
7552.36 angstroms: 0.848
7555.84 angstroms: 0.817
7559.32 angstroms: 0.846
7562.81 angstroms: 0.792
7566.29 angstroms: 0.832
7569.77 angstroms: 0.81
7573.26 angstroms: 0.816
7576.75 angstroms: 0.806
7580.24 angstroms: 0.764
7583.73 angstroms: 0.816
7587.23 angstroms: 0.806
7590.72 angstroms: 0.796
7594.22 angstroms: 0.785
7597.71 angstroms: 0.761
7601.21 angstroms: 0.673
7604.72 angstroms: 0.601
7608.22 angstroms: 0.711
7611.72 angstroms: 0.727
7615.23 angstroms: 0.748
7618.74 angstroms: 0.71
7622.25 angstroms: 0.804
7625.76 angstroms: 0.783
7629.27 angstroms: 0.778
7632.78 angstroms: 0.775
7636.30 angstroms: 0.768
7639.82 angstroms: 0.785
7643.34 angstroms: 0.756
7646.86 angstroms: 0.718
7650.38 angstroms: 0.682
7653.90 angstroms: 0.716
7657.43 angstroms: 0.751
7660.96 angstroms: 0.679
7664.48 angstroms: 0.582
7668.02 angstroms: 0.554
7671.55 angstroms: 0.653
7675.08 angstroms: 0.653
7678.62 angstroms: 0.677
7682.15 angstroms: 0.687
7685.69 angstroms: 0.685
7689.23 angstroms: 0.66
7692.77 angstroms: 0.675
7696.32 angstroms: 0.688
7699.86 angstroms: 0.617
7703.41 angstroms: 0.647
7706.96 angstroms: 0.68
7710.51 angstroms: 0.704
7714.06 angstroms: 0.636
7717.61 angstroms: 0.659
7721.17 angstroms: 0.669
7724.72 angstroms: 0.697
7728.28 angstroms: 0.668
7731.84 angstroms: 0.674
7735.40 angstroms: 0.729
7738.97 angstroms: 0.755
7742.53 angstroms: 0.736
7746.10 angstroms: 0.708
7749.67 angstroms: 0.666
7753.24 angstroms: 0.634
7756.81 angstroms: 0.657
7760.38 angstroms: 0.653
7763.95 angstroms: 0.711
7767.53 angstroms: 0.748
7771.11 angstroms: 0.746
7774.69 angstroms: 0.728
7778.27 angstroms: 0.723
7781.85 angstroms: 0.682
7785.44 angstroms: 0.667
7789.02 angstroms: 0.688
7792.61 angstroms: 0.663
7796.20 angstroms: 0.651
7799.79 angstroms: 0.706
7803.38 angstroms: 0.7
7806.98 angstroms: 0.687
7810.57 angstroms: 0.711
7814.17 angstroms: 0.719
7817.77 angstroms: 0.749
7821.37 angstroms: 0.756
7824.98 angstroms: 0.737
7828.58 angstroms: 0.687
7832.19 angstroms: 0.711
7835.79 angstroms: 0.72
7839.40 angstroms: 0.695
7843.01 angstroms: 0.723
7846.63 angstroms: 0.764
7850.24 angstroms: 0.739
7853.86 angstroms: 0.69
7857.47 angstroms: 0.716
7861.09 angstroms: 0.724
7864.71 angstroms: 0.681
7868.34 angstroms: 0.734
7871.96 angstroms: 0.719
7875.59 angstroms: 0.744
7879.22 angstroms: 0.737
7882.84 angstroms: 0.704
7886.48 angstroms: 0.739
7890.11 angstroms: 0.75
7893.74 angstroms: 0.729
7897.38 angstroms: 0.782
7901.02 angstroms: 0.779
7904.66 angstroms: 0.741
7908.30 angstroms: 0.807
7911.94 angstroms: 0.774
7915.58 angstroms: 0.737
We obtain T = 6.1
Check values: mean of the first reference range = 0.746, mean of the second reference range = 0.722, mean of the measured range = 0.676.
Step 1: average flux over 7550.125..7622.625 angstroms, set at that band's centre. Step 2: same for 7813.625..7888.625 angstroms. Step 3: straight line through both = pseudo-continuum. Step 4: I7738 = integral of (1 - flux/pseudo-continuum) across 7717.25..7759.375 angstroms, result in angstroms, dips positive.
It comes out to 3.23 angstroms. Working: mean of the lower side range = 0.774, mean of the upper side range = 0.723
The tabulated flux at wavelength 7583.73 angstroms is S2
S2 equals 0.816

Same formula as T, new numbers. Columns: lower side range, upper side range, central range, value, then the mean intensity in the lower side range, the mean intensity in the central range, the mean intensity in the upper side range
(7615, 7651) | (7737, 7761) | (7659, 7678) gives 2.8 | 0.758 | 0.629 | 0.689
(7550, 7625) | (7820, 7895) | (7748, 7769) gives 1.8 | 0.775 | 0.677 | 0.724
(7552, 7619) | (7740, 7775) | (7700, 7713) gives 1.0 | 0.773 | 0.667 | 0.699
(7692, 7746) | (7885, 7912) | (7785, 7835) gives 1.4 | 0.683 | 0.704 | 0.762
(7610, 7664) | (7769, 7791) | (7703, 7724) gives 1.6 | 0.741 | 0.669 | 0.706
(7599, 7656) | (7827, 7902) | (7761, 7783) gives 0.3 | 0.734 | 0.721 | 0.727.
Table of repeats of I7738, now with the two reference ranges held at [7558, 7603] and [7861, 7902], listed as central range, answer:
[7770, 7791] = 1.4 angstroms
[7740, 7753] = 1.1 angstroms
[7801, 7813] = 0.8 angstroms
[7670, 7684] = 1.9 angstroms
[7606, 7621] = 1.2 angstroms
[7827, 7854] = 0.9 angstroms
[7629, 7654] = 1.0 angstroms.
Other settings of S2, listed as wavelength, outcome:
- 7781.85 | 0.682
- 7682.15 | 0.687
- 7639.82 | 0.785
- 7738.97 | 0.755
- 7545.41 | 0.83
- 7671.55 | 0.653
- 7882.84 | 0.704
